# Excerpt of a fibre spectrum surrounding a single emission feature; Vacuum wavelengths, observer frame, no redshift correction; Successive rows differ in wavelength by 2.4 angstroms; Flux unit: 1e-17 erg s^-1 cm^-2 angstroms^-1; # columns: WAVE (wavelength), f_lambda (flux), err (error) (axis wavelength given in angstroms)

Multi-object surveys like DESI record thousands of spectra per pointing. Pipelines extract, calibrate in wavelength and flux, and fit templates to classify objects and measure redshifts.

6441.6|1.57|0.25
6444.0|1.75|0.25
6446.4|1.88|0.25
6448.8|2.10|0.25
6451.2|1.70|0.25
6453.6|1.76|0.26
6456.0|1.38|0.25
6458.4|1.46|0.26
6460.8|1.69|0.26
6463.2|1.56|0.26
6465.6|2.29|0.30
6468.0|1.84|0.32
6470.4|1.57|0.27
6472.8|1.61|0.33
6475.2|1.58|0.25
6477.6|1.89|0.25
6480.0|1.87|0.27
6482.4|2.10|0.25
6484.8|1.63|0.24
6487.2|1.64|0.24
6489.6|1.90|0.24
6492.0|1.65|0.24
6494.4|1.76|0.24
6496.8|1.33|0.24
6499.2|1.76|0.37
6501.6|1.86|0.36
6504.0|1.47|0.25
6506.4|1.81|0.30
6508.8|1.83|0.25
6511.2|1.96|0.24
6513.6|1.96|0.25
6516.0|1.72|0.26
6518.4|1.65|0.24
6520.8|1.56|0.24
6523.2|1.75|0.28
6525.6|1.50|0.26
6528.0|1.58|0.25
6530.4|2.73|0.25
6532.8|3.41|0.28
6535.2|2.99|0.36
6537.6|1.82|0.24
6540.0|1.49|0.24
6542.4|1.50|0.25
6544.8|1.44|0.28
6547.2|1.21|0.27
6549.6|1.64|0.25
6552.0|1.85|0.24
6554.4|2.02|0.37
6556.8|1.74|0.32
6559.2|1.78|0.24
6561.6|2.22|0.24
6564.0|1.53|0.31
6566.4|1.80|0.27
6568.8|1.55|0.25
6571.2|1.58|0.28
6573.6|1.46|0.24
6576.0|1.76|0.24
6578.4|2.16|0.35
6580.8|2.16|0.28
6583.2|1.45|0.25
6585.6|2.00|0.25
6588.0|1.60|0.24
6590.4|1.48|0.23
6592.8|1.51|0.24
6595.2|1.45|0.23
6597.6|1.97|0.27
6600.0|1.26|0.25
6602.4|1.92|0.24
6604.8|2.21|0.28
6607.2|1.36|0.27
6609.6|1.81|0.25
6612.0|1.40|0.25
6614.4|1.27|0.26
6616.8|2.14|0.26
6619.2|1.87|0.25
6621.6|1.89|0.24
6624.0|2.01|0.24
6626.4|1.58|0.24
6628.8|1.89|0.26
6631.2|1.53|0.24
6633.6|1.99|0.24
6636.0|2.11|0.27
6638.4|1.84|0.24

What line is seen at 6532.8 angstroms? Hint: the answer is H-beta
